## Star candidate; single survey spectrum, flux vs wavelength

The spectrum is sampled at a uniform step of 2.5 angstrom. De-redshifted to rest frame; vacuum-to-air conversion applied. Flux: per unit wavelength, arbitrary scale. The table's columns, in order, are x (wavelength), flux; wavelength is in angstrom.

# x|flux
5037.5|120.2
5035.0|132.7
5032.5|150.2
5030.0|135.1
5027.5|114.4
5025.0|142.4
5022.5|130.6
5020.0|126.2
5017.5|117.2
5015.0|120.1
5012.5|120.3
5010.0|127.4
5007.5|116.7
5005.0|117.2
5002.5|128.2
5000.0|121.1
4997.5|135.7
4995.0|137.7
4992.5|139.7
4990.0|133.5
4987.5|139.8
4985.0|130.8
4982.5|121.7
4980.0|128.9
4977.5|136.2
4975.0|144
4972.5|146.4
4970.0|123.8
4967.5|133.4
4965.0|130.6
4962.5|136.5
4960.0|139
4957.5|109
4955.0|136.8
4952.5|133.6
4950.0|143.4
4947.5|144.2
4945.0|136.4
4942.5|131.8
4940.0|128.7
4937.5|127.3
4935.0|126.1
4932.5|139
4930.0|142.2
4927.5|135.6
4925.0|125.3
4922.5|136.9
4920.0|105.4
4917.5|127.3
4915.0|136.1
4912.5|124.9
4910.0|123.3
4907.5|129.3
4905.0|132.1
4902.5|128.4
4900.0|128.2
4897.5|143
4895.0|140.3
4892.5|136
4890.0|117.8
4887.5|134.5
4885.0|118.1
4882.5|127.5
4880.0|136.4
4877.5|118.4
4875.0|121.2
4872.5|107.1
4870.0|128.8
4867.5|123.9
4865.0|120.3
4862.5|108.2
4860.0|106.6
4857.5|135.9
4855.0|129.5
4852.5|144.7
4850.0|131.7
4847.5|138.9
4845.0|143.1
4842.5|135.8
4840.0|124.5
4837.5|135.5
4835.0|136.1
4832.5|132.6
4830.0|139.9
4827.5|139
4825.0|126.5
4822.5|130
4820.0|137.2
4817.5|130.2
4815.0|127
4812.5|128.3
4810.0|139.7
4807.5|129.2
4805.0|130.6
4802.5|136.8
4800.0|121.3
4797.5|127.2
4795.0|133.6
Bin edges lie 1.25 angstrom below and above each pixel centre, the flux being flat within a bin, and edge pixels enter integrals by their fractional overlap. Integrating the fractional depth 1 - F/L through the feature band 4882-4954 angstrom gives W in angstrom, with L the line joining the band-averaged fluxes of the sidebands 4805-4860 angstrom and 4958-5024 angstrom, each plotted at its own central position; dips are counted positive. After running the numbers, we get 0.2 angstrom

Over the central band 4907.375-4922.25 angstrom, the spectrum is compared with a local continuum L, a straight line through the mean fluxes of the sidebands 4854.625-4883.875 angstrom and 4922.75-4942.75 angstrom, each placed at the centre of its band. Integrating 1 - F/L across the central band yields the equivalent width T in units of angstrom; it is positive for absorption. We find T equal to 0.51 angstrom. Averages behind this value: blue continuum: 122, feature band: 125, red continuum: 132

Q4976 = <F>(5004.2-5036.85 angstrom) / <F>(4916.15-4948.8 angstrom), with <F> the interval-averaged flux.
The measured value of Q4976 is 0.97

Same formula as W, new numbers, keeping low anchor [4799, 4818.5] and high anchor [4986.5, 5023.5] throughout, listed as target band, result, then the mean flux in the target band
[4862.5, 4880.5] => 1.2 angstrom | 121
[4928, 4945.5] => -0.6 angstrom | 133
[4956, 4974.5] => -0.6 angstrom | 132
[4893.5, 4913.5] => -0.4 angstrom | 131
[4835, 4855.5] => -0.9 angstrom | 136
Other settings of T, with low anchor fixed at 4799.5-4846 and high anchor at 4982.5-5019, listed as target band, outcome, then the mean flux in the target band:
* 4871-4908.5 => 0.8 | 128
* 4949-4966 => -0.5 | 133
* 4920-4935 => -0.3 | 132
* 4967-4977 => -0.7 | 137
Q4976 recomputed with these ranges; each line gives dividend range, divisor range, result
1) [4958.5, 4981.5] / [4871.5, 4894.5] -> 1.08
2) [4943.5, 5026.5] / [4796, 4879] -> 1.01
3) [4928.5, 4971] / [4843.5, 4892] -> 1.06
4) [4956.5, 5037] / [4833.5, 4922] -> 1.02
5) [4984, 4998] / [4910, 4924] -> 1.08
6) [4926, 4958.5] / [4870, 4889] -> 1.08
